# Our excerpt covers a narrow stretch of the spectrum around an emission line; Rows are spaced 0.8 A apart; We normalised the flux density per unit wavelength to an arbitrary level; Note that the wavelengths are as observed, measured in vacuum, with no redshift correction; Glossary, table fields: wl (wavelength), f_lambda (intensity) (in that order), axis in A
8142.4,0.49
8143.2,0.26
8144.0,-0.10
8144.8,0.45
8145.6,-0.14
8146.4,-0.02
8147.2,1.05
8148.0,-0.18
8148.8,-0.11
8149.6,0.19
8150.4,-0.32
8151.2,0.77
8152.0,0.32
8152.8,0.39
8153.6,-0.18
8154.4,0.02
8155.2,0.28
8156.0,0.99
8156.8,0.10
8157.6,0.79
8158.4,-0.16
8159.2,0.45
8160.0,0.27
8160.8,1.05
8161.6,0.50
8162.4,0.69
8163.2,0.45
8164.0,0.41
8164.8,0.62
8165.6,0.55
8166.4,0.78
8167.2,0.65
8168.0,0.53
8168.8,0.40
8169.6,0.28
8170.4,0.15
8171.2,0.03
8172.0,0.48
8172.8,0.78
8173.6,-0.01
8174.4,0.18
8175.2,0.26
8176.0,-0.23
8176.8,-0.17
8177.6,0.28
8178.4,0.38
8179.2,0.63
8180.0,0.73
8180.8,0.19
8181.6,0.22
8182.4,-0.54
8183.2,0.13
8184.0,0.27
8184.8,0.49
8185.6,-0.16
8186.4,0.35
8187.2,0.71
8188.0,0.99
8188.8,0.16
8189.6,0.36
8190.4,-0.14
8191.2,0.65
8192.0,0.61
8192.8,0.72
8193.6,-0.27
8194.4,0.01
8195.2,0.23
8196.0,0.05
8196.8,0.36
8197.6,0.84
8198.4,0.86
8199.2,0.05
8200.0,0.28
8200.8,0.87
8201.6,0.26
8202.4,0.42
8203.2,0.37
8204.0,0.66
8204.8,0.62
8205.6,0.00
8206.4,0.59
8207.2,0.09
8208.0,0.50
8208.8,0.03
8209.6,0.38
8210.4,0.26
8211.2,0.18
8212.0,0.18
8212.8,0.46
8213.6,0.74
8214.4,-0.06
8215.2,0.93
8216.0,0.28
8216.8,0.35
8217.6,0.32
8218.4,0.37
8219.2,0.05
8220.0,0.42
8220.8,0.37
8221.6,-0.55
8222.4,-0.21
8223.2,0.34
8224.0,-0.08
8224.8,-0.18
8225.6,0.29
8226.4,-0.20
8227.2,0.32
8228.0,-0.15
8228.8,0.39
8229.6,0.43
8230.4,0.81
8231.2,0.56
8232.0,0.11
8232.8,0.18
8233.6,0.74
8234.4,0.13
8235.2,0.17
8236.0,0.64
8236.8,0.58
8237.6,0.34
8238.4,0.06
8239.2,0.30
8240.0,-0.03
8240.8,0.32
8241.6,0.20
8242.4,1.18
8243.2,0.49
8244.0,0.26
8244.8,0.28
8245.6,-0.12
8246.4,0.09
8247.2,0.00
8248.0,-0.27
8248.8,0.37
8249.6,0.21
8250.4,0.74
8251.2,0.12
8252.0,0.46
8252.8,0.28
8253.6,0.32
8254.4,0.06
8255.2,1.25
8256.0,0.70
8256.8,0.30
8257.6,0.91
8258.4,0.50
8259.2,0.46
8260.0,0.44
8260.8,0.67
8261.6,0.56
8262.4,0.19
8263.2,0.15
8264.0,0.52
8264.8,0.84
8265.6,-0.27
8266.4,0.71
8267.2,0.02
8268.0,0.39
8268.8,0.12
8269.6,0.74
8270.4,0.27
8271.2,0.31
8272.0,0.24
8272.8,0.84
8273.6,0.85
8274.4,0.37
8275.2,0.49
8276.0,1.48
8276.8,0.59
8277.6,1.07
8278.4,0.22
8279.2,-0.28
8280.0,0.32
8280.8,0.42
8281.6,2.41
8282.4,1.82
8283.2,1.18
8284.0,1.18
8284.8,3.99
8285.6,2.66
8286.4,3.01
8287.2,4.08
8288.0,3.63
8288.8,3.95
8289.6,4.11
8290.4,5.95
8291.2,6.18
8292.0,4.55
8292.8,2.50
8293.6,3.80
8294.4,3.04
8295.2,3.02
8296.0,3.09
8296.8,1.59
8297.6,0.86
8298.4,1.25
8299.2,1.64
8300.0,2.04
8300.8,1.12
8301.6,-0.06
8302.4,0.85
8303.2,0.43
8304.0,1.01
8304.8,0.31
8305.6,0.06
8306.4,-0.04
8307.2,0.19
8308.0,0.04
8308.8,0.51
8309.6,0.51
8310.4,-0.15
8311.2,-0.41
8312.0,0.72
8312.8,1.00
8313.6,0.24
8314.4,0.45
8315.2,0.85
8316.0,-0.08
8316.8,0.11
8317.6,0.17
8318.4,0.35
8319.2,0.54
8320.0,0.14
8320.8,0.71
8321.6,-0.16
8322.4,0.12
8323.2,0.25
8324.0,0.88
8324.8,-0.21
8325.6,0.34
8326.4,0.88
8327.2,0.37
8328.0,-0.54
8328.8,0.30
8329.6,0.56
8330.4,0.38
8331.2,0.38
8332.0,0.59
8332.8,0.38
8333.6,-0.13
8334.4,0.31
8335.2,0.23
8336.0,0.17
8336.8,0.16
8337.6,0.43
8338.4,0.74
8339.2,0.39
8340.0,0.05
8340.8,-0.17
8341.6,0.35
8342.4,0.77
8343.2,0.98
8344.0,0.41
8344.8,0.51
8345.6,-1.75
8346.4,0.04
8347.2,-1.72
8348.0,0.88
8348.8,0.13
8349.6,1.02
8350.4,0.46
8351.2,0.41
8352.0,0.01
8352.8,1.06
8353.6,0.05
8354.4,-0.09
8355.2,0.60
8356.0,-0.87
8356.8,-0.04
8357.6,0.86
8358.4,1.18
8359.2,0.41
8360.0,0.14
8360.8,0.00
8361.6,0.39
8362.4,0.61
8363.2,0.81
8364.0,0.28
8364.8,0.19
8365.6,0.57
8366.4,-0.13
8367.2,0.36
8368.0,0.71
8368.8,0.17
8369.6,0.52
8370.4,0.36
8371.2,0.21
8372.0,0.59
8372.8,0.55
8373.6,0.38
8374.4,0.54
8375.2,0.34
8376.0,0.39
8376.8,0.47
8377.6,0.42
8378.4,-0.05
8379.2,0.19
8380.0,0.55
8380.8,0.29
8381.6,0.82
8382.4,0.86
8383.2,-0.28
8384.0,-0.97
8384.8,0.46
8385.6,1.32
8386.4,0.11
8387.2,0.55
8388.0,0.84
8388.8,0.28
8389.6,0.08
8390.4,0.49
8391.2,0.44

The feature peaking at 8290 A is [O II]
